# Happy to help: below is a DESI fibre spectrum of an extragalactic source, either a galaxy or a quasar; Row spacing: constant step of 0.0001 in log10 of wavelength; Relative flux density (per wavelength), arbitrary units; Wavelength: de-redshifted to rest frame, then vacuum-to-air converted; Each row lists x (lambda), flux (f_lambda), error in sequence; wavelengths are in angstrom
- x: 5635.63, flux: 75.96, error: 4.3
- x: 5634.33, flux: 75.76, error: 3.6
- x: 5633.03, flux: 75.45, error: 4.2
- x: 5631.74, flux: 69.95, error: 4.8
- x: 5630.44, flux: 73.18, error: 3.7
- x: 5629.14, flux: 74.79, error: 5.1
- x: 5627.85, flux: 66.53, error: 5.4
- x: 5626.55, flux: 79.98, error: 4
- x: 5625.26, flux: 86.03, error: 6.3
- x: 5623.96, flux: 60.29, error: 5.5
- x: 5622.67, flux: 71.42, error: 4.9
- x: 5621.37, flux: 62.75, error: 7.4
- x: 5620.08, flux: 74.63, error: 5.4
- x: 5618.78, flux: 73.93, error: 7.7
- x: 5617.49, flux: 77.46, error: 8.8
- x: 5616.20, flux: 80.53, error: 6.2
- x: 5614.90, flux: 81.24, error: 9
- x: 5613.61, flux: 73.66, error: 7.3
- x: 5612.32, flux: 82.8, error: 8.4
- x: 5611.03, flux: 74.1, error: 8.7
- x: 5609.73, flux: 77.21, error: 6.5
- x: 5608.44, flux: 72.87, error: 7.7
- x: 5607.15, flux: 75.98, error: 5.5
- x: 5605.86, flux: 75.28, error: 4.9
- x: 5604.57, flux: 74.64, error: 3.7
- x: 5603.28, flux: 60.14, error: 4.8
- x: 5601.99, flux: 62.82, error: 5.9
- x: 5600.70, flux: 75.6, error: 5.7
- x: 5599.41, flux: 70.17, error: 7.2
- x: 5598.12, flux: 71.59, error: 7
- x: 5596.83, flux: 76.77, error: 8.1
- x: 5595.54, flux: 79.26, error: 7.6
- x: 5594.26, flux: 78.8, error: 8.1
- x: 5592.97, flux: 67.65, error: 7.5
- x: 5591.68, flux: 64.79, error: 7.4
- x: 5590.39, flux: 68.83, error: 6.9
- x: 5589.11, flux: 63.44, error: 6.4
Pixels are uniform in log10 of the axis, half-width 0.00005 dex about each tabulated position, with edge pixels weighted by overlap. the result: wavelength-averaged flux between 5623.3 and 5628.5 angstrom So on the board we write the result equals 73.3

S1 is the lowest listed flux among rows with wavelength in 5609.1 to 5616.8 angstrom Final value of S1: 73.66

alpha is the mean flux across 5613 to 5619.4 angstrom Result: 77.4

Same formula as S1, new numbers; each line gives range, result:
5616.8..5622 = 62.75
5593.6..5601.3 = 70.17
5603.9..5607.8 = 74.64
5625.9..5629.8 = 66.53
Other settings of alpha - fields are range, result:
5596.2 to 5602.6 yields 71.4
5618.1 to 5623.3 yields 70.7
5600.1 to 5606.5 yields 69.7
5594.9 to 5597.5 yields 78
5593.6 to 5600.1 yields 75.3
